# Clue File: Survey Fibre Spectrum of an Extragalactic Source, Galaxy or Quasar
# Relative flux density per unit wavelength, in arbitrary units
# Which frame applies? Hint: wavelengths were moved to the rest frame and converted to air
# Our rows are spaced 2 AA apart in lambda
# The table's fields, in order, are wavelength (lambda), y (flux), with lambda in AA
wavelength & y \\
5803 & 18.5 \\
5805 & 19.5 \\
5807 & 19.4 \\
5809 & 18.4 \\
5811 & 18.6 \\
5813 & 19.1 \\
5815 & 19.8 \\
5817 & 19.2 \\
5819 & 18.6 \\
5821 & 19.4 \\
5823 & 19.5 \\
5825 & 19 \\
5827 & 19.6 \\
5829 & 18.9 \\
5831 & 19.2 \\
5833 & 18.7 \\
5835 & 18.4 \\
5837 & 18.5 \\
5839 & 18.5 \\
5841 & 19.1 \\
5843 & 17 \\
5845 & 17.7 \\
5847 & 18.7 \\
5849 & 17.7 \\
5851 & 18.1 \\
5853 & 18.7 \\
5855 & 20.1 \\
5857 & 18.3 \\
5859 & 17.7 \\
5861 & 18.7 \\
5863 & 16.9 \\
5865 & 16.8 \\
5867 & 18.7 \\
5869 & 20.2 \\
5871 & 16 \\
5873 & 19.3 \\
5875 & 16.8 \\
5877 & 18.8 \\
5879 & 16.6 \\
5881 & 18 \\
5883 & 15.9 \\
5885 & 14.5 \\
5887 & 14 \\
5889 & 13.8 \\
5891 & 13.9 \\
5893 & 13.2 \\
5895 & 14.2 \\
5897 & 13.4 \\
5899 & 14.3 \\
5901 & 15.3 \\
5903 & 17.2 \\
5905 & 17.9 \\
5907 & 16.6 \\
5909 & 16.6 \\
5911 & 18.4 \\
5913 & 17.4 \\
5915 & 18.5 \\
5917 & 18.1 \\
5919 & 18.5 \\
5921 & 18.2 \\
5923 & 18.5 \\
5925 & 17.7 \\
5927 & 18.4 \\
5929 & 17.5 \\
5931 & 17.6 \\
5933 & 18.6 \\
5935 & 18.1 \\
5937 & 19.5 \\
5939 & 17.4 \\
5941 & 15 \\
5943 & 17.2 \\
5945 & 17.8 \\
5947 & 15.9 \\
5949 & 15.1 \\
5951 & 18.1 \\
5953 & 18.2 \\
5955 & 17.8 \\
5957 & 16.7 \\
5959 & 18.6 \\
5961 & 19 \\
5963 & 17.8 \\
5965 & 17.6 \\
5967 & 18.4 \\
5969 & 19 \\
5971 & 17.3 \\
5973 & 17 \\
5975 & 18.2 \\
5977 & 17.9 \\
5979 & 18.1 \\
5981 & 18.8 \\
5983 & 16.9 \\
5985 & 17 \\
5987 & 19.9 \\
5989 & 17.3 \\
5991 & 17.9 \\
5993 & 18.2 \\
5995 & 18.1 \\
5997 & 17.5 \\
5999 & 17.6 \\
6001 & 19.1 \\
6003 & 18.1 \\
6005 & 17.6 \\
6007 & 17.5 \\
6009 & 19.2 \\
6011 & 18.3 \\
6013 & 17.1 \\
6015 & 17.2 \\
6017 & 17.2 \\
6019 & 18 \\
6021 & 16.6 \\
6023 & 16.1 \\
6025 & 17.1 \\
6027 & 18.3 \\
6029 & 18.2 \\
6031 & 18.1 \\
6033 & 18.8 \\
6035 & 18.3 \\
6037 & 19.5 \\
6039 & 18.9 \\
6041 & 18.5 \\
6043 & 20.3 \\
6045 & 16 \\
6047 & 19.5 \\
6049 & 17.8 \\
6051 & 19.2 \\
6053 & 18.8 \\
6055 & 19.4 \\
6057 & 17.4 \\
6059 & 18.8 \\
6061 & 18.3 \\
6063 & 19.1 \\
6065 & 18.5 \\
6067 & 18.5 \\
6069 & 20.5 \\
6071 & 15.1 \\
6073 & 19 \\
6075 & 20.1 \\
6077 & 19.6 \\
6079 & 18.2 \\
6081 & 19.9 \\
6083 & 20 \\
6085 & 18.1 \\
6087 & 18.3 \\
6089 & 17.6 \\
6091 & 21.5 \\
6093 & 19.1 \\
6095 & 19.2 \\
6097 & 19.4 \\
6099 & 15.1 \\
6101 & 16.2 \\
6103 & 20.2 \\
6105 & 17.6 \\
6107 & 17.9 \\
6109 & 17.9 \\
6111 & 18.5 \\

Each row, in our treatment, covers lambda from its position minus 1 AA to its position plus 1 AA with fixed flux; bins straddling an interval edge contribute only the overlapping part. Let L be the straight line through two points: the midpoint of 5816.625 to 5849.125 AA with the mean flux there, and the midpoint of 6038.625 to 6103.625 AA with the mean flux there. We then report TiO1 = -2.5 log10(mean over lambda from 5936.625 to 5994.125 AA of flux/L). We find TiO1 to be 0.059 mag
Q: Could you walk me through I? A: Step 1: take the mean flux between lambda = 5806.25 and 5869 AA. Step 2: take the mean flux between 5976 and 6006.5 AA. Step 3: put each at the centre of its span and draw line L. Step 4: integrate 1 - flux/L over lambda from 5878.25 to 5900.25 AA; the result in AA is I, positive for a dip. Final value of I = 4.5 AA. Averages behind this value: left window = 18.6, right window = 18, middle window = 14.7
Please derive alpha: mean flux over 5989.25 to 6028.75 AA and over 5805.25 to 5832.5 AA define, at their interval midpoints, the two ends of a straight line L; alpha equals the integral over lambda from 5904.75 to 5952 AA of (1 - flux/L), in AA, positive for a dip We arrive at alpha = 1.9 AA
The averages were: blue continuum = 19.1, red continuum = 17.7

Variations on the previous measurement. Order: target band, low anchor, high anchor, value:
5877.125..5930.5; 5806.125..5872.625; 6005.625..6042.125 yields 5.5 AA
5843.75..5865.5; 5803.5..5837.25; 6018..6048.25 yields 0.9 AA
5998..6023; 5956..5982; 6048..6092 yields 0.8 AA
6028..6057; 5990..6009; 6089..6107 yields -0.7 AA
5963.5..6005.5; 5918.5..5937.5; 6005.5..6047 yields 0.3 AA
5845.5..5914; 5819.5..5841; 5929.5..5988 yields 6.1 AA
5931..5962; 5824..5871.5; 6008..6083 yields 1.5 AA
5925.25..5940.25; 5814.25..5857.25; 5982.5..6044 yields 0.2 AA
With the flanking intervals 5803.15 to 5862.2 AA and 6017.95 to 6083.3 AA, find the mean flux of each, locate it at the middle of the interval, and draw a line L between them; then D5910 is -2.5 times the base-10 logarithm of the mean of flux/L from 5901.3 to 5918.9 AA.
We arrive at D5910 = 0.07 mag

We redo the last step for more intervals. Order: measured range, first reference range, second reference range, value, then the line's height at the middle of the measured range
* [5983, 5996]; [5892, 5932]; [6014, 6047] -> -0.02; 17.6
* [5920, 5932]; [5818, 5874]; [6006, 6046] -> 0.02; 18.3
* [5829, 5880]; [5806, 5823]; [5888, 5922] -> -0.02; 17.8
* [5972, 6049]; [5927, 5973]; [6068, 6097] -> 0.02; 18.3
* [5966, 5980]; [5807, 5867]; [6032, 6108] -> 0.04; 18.6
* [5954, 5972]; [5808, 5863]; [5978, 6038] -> 0.01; 18.1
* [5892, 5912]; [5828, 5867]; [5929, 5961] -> 0.14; 17.9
